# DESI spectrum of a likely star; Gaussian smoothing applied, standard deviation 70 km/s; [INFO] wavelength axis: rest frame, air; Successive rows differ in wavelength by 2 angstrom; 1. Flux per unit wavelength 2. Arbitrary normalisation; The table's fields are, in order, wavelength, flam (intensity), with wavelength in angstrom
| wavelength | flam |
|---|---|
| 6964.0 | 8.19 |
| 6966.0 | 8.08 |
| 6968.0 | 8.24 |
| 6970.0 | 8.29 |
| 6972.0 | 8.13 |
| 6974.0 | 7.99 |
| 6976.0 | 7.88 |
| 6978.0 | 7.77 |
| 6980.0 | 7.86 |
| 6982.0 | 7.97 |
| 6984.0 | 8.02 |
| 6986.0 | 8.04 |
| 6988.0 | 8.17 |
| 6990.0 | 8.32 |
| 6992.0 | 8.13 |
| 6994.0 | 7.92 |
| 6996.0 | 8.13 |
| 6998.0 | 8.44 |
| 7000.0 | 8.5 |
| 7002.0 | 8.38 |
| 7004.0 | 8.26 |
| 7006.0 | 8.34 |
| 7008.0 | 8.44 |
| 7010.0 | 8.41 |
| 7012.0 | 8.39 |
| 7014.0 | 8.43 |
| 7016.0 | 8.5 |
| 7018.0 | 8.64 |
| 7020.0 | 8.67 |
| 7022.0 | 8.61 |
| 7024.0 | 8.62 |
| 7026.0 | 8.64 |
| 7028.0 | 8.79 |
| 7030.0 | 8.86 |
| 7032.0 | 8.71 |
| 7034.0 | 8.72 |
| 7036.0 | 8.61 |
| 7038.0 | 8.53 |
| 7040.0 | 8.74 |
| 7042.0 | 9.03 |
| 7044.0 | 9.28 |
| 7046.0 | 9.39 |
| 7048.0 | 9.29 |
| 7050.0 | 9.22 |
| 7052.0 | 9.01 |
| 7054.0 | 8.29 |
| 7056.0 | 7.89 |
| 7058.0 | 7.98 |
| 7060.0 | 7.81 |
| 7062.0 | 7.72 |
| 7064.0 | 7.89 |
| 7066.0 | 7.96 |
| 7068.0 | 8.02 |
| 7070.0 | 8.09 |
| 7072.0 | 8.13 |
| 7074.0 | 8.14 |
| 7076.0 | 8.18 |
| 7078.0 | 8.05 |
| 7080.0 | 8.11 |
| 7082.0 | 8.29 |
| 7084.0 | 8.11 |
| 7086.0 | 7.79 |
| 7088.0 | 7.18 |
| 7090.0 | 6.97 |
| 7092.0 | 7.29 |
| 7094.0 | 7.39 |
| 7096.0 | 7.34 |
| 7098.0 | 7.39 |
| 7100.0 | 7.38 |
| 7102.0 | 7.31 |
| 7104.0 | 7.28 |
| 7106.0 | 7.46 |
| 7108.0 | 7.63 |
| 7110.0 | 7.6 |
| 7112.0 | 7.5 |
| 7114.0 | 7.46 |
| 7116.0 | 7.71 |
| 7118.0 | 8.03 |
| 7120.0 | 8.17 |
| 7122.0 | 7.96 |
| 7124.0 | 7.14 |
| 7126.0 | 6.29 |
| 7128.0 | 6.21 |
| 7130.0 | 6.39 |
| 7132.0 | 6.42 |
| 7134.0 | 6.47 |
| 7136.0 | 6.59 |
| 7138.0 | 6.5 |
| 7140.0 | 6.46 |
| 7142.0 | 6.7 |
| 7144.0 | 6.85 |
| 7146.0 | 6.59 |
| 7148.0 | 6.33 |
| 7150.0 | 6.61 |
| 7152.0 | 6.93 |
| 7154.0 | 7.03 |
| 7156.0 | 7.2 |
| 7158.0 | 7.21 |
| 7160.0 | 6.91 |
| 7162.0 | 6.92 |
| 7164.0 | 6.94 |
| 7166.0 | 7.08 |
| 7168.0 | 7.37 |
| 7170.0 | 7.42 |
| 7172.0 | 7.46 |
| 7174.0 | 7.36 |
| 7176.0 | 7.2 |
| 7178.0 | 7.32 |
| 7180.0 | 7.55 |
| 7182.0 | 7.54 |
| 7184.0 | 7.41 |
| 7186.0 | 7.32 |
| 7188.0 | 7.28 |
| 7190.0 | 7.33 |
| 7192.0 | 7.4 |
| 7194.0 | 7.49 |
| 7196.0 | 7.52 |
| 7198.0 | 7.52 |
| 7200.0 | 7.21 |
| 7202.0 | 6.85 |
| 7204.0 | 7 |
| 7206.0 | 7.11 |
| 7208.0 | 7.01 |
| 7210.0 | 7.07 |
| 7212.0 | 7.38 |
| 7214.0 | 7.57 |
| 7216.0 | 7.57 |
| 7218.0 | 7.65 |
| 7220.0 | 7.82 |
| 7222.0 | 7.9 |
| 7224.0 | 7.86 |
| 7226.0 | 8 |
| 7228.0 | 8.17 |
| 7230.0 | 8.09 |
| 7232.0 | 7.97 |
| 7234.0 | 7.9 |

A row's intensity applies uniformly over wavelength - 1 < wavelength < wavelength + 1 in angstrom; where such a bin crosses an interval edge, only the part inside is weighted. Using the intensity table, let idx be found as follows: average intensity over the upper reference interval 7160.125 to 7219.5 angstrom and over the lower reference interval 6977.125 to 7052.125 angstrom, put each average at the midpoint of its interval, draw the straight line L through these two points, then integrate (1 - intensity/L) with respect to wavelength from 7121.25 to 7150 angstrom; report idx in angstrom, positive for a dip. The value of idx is 4.0 angstrom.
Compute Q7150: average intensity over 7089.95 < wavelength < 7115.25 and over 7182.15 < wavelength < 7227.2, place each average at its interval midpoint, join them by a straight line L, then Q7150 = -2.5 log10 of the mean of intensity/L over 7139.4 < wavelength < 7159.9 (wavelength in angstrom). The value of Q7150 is 0.09 mag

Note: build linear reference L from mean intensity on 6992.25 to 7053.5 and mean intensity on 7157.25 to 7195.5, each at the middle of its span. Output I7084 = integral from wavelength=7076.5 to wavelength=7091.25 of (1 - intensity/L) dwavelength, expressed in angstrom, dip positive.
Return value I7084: 0.6 angstrom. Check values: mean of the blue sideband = 8.64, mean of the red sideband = 7.29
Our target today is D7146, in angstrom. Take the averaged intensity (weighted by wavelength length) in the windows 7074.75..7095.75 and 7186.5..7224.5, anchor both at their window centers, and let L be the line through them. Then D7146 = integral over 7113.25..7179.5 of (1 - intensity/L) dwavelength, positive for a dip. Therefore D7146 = 4.8 angstrom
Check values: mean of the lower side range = 7.73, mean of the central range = 7.01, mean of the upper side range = 7.39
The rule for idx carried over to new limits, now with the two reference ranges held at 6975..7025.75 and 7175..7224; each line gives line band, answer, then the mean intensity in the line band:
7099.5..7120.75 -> 0.53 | 7.59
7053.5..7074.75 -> 0.02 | 7.98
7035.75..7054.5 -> -2.07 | 8.97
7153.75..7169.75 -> 0.96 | 7.1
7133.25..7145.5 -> 1.69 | 6.6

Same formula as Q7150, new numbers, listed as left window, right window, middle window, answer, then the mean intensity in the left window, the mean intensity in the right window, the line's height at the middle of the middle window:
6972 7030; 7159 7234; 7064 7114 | 0.031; 8.3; 7.43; 7.91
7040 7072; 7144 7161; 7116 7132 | 0.026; 8.46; 6.85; 7.33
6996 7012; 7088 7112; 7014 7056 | -0.094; 8.38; 7.36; 8.05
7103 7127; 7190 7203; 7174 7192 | -0.001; 7.52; 7.33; 7.36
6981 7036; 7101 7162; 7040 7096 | -0.056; 8.41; 7.03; 7.74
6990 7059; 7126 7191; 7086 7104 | 0.060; 8.58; 6.96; 7.72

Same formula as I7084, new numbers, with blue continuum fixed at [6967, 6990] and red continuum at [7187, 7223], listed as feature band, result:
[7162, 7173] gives 0.4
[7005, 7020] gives -1.0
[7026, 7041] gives -1.6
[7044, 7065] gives -1.8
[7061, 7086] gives -0.9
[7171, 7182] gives 0.1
